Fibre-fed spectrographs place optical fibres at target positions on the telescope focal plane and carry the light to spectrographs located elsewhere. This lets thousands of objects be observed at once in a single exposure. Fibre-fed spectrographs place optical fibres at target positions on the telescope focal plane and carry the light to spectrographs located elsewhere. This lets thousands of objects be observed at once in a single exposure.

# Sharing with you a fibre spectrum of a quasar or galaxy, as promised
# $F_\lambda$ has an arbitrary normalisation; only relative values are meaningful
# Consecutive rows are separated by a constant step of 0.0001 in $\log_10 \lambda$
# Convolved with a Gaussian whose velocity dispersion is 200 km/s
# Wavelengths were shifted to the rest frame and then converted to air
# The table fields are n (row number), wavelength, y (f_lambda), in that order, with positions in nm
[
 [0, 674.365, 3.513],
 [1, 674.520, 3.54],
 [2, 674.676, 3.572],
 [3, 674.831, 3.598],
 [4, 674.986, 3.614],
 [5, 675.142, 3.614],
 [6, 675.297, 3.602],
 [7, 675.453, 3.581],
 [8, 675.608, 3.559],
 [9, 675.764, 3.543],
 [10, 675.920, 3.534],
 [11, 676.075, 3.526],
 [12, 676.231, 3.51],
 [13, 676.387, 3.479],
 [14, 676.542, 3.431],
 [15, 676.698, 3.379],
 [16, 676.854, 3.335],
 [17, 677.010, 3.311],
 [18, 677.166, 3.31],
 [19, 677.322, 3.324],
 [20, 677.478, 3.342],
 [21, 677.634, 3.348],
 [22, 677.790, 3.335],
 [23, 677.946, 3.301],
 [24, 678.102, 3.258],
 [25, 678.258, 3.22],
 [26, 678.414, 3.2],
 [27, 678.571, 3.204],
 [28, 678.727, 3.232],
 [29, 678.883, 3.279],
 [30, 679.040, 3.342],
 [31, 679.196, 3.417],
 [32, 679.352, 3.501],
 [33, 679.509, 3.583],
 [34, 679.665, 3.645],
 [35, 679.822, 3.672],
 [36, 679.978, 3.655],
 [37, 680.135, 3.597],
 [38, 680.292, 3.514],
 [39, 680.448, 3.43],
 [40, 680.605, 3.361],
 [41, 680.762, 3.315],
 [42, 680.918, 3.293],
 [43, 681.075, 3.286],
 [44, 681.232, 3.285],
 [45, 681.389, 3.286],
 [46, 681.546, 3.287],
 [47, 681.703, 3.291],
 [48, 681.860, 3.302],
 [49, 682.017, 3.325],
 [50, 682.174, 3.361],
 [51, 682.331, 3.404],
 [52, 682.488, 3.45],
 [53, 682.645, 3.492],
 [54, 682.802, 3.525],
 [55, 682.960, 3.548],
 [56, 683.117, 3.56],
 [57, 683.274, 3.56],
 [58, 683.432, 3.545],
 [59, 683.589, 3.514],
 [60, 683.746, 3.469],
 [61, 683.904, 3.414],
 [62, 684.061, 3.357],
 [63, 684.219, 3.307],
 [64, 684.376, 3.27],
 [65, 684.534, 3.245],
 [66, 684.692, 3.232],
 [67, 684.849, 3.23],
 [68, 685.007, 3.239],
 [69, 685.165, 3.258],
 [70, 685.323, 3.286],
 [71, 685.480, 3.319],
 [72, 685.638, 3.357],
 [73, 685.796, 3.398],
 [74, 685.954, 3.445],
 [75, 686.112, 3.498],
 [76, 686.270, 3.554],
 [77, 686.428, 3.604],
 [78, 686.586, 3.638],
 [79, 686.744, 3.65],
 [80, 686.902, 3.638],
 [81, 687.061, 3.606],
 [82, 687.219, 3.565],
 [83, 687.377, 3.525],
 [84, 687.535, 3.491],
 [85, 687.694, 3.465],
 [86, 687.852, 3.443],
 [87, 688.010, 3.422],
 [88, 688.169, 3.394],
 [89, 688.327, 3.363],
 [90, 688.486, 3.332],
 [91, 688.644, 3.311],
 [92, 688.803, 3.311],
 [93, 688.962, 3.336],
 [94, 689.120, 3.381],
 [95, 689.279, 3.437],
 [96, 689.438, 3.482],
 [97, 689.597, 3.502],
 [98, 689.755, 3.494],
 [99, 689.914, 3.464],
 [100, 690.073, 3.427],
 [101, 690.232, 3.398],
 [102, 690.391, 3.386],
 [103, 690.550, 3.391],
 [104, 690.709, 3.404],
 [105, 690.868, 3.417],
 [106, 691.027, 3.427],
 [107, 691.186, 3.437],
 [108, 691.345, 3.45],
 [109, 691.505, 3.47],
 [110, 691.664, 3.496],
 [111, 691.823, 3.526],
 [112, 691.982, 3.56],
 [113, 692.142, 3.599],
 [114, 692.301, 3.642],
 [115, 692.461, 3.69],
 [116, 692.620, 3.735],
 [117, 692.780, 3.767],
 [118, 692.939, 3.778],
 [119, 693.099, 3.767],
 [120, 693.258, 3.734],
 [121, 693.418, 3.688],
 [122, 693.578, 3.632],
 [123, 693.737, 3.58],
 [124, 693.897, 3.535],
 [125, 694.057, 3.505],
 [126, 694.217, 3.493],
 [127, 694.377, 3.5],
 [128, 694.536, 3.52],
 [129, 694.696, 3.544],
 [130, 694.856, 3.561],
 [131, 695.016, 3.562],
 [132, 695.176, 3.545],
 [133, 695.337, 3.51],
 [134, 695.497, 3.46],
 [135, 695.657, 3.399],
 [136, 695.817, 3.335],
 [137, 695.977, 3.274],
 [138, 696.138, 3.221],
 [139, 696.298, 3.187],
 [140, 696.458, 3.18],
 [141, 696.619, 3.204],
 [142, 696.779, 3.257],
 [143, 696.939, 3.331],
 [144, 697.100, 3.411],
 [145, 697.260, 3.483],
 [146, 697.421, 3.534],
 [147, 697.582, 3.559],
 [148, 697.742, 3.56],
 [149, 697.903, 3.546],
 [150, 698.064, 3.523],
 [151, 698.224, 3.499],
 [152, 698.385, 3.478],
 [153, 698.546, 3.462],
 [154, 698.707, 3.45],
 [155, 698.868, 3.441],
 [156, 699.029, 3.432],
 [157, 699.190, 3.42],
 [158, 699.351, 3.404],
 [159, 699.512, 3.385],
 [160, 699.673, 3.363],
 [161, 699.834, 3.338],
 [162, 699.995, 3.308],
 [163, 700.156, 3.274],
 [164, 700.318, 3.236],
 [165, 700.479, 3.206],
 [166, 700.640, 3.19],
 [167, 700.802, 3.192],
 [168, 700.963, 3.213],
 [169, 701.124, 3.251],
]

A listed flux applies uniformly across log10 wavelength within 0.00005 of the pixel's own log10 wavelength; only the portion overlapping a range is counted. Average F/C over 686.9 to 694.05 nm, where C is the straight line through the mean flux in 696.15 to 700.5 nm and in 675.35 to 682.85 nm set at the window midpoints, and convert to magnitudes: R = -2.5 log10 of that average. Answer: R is -0.04 mag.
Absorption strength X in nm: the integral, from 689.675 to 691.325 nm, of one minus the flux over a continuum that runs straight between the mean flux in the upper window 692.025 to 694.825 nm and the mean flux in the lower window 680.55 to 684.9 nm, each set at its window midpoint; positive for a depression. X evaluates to 0.06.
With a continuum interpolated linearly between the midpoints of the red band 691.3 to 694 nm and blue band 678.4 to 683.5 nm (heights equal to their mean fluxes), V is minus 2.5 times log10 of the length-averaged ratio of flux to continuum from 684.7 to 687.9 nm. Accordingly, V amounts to 0.02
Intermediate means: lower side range 3.42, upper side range 3.63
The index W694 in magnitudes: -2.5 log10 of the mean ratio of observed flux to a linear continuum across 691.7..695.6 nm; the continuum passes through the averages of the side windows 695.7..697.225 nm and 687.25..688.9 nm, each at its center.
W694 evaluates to -0.087 mag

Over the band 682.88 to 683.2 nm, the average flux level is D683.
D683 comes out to 3.55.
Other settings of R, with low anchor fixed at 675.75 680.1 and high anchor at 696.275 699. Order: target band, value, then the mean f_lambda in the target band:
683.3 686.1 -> 0.018 mag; 3.35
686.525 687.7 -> -0.051 mag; 3.58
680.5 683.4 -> 0.006 mag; 3.39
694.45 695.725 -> -0.030 mag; 3.51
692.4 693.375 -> -0.099 mag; 3.75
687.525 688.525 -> 0.000 mag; 3.41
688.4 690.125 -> 0.002 mag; 3.41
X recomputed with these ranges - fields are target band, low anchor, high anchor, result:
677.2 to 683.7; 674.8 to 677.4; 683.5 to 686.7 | 0.07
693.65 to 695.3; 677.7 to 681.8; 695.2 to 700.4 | -0.07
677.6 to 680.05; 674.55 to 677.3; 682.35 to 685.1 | 0.05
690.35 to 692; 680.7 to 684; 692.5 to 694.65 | 0.06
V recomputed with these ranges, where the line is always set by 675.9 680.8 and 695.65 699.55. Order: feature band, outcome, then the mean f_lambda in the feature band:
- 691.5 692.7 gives -0.06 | 3.6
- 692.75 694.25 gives -0.08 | 3.65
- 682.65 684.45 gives -0.02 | 3.46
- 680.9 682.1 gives 0.04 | 3.29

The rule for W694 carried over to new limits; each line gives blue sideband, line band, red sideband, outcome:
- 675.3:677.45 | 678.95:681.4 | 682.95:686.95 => 0.00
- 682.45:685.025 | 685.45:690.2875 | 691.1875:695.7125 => 0.01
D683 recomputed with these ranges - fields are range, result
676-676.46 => 3.5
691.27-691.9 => 3.48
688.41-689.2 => 3.33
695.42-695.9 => 3.4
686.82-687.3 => 3.6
